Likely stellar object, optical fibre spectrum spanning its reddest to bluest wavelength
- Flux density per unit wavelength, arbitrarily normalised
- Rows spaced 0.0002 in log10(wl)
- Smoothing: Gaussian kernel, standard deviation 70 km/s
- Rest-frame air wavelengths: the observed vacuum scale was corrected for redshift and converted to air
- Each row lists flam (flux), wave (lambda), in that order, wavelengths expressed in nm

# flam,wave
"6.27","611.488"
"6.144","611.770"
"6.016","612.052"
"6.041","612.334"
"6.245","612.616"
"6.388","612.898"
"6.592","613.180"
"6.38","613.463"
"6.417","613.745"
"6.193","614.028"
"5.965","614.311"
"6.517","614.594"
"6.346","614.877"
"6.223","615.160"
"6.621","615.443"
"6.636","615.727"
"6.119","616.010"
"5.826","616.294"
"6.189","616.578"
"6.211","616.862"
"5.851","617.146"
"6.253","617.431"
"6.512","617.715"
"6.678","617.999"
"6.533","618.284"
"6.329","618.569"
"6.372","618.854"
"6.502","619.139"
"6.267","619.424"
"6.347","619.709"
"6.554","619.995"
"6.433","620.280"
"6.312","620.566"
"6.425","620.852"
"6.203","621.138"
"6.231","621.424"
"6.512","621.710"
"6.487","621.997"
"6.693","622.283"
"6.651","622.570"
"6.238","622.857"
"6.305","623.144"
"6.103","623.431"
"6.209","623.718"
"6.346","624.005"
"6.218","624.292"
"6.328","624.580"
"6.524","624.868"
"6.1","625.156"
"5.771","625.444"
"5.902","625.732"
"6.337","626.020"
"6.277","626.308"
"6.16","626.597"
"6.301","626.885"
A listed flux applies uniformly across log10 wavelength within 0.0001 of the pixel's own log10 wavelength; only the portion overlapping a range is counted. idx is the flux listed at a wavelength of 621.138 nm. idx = 6.203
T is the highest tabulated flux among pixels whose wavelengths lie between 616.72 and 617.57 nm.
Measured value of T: 6.253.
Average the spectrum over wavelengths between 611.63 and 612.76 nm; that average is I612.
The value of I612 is 6.11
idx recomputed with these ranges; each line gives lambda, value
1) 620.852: 6.425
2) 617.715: 6.512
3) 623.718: 6.209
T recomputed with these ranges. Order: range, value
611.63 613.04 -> 6.388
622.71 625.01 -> 6.524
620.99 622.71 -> 6.693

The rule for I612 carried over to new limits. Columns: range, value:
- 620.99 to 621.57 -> 6.22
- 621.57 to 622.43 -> 6.56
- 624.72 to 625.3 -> 6.31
